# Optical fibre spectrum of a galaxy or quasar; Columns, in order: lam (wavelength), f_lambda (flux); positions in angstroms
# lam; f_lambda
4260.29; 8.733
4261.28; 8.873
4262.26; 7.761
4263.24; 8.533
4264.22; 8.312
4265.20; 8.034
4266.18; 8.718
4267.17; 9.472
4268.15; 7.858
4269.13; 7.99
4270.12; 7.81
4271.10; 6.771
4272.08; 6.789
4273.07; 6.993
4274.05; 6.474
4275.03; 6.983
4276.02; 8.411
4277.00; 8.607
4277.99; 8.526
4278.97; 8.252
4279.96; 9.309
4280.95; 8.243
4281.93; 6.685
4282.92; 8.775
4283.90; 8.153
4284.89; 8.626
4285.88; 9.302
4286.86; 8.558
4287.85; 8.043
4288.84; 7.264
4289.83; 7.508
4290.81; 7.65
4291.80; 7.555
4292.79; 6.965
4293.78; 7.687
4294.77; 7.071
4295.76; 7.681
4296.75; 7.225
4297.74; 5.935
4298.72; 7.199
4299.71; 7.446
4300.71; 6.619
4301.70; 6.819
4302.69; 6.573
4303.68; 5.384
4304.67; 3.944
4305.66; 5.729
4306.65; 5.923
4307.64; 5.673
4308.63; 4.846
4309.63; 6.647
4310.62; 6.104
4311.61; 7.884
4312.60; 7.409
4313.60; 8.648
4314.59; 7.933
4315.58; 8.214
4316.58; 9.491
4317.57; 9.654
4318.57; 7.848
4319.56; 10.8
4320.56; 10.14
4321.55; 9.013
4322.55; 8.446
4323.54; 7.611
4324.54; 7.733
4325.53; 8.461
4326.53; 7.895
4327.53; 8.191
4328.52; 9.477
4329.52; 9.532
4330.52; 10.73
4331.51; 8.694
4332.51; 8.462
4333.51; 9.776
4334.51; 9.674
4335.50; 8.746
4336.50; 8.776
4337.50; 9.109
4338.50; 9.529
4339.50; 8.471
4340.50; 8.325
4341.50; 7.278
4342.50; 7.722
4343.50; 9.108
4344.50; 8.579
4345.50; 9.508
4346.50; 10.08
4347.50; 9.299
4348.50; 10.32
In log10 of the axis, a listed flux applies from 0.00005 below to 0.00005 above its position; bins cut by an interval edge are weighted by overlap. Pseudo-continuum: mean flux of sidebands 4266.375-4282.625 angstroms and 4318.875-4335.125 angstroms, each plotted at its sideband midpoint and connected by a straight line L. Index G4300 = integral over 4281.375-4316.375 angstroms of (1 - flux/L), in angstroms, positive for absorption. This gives 5.1 angstroms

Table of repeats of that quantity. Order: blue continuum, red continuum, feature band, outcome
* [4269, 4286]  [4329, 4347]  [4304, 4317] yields 2.66 angstroms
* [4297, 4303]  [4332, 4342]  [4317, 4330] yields -1.24 angstroms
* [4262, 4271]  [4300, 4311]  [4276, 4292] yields -2.33 angstroms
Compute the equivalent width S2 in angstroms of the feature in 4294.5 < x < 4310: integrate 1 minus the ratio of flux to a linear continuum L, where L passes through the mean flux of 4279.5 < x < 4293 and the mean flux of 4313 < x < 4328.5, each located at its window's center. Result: 3.8 angstroms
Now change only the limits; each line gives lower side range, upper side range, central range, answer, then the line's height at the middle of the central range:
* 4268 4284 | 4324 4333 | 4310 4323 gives 0.0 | 8.56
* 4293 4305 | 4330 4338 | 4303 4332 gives 0.8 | 8.04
